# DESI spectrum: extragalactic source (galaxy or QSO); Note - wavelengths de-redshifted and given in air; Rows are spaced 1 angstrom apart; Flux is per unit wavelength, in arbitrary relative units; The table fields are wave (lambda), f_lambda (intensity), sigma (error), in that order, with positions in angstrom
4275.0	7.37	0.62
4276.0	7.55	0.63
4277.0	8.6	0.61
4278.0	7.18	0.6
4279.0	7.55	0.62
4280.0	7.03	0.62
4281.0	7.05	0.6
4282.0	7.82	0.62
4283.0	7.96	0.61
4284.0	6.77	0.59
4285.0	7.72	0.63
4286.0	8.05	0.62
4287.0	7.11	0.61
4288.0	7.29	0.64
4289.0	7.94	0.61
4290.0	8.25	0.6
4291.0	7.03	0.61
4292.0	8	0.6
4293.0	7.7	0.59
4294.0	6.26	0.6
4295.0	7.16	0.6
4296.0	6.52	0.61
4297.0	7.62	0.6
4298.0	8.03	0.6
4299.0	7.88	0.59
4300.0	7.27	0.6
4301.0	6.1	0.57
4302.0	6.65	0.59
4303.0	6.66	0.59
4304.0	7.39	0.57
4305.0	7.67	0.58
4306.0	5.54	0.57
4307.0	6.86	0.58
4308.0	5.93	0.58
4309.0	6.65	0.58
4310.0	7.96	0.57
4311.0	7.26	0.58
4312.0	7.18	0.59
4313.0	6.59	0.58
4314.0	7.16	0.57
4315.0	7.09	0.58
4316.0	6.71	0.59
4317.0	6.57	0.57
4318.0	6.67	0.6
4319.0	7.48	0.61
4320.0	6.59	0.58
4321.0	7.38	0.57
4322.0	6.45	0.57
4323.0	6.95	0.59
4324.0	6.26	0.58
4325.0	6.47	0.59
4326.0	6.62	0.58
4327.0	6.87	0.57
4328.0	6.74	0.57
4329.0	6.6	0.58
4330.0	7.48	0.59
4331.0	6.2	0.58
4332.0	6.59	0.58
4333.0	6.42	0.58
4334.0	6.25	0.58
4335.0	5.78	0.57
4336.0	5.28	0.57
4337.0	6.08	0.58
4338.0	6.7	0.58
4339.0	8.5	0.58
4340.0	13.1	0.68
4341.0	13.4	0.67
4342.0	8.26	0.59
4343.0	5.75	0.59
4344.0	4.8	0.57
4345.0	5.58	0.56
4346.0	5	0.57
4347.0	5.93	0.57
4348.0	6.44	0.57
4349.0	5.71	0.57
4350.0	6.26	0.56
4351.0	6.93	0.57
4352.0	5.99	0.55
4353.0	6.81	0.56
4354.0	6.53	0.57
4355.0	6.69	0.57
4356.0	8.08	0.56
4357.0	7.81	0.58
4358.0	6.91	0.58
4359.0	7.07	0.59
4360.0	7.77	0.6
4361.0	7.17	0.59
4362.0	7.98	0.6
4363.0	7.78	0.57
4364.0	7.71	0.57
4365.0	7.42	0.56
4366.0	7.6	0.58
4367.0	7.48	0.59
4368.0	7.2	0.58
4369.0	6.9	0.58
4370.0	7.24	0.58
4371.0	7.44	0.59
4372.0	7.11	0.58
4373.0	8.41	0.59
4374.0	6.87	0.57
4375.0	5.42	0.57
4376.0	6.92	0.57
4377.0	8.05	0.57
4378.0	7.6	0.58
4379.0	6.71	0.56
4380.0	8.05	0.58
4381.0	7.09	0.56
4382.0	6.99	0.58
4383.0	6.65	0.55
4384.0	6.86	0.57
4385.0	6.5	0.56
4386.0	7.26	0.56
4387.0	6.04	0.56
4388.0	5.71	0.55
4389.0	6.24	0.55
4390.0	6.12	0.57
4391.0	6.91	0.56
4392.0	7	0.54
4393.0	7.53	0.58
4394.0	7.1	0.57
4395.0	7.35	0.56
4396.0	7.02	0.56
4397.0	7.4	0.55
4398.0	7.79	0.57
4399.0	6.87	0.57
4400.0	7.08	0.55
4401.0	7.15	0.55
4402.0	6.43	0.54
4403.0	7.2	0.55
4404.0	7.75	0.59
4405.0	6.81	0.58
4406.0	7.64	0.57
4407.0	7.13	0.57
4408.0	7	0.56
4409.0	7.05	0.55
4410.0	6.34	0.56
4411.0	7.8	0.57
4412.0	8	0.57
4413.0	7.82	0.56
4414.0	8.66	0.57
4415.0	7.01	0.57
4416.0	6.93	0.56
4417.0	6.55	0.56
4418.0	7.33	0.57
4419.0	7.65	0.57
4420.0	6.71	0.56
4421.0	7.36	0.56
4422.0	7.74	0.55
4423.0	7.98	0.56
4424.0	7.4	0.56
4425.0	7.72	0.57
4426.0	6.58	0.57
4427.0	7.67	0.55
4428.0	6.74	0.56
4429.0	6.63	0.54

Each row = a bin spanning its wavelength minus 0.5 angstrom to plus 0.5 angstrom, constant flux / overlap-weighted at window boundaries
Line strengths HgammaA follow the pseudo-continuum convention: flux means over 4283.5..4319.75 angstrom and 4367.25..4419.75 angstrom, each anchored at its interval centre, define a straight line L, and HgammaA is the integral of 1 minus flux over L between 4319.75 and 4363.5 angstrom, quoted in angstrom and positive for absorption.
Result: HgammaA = 1.0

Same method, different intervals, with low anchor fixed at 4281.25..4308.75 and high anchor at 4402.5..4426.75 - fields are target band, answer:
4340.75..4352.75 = 1.2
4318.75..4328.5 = 0.7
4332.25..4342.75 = -0.9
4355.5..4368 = -0.4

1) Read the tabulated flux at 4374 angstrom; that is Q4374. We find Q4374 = 6.87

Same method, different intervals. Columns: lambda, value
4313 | 6.59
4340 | 13.1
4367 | 7.48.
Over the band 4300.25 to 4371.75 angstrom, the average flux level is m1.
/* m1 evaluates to 6.97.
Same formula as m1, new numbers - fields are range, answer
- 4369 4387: 7.09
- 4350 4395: 7.08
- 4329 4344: 7.43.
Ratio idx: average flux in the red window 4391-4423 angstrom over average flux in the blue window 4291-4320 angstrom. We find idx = 1.04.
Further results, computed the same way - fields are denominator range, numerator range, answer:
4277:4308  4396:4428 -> 1.00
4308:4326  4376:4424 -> 1.04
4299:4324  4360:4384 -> 1.06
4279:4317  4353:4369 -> 1.03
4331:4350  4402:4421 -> 1.05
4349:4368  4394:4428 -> 1.02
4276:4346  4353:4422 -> 1.01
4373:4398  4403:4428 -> 1.06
